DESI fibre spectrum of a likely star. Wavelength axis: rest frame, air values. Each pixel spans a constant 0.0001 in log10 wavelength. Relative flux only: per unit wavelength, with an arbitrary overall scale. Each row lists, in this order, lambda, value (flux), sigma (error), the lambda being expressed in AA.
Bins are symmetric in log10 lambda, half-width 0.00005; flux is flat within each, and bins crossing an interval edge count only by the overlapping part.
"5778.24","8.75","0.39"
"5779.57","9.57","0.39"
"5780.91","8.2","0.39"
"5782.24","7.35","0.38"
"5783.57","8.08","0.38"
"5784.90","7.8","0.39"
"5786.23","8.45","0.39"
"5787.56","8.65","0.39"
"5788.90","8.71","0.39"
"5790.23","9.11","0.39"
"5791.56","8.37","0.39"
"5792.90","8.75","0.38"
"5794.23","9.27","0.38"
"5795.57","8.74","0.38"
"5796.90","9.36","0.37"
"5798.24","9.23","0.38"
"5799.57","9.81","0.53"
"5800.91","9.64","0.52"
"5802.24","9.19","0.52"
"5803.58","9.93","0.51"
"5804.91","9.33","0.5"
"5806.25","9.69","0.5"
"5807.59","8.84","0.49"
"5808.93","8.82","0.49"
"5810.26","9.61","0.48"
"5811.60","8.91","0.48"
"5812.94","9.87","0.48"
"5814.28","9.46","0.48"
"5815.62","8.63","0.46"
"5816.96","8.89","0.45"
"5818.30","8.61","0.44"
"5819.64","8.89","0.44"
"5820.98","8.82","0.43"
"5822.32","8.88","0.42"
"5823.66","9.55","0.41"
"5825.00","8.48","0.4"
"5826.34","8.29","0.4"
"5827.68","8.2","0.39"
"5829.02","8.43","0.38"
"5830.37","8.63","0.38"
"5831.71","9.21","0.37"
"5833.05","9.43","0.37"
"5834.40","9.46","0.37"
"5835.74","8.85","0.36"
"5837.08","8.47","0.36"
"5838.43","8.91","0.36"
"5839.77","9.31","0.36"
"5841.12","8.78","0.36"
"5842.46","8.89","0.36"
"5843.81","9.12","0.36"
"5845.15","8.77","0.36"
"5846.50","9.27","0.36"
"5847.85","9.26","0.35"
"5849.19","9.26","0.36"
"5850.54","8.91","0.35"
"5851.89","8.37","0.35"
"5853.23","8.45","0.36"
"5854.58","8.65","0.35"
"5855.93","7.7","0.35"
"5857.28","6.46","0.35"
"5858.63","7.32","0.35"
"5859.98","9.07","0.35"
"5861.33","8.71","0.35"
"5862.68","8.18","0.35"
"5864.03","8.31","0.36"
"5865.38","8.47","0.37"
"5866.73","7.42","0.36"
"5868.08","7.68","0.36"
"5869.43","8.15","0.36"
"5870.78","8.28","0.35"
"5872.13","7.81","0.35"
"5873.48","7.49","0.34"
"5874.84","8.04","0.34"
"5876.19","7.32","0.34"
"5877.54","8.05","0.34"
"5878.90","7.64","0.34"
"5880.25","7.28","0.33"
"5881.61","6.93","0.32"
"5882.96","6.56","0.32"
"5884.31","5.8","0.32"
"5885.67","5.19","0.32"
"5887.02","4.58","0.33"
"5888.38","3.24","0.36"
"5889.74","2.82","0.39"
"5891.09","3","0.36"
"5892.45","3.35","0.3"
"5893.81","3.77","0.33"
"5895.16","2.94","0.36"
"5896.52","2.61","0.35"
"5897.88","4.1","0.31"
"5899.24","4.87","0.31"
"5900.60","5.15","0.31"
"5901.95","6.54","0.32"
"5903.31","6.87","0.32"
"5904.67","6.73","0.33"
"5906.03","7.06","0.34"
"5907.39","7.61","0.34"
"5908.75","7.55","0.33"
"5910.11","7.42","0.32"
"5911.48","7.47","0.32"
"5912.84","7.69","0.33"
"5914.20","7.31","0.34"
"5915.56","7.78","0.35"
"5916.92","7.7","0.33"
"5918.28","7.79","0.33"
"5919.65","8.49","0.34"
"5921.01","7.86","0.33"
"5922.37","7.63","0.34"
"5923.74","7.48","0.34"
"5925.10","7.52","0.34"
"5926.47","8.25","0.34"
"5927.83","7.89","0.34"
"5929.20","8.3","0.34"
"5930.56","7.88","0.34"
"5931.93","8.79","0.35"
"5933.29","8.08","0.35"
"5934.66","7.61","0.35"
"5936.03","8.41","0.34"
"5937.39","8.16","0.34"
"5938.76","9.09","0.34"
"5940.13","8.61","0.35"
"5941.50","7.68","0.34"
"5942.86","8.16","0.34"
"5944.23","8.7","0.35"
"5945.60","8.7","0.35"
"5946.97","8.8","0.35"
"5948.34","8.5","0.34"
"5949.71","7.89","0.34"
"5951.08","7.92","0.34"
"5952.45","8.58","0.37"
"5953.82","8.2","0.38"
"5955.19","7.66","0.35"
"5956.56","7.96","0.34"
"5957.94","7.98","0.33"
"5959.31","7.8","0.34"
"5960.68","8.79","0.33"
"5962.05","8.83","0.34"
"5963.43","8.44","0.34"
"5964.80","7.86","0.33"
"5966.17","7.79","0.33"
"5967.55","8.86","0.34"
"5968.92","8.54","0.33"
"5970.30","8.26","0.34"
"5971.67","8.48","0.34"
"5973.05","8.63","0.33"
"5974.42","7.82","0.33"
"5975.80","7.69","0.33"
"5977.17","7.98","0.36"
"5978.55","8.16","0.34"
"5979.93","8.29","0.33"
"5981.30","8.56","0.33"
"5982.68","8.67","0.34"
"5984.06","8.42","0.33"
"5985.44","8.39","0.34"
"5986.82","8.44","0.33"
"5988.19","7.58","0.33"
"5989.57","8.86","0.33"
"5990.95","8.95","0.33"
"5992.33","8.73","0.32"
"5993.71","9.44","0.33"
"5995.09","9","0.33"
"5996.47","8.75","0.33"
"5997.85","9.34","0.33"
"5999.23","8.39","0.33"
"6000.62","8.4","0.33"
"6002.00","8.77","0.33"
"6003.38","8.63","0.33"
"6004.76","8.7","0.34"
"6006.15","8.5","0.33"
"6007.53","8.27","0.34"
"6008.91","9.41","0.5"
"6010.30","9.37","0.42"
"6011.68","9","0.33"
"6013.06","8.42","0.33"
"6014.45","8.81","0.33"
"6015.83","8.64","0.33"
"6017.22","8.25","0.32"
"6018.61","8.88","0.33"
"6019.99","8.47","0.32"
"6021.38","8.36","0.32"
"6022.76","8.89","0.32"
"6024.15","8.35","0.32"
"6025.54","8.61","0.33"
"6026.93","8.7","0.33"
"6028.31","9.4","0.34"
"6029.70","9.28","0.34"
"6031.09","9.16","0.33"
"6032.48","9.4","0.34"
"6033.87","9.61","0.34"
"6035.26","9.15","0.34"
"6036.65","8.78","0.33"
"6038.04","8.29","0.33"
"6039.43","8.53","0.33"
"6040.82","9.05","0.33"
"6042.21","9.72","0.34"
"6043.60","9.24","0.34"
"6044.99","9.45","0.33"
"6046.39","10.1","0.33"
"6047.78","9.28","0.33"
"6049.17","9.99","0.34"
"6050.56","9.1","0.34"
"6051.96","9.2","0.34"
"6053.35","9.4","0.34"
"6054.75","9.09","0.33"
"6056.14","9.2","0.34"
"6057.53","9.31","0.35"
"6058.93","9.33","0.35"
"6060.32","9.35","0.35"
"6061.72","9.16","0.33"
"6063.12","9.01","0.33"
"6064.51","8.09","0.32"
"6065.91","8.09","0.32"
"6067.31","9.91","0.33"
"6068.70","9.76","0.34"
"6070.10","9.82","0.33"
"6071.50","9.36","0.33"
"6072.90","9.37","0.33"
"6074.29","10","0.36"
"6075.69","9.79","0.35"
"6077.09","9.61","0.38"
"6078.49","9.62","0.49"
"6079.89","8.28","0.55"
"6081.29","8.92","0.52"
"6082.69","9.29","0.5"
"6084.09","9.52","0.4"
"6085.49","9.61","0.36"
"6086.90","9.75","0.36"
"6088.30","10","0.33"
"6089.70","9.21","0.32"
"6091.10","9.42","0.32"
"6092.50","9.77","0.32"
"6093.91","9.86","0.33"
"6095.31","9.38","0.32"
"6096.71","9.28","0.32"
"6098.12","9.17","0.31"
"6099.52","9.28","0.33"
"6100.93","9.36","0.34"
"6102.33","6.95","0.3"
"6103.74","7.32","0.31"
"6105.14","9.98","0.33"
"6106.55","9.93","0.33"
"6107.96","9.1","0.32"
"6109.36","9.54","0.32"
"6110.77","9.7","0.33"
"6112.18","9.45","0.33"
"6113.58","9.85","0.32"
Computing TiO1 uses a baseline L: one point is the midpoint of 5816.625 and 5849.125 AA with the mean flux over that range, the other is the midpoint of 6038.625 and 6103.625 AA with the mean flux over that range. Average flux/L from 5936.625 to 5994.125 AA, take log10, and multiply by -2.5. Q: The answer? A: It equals 0.10 mag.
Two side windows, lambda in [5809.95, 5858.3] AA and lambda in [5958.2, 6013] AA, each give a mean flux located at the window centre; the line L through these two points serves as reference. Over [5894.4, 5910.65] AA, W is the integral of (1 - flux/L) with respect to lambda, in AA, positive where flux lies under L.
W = 5.5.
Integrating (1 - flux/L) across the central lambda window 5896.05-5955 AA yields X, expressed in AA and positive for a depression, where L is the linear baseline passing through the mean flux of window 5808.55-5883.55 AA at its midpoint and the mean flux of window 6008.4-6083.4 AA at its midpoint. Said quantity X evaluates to 7.8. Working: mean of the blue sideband 8.49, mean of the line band 7.59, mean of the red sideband 9.12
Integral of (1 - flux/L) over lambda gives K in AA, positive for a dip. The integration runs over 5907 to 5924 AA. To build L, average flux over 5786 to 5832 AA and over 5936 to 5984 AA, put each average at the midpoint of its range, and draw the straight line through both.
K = 1.7 AA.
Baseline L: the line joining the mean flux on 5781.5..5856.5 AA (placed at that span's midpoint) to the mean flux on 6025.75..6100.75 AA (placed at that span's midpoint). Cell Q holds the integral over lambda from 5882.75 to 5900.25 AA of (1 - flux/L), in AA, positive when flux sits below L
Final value 9.7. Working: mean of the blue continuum 8.9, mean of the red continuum 9.31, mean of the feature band 4.02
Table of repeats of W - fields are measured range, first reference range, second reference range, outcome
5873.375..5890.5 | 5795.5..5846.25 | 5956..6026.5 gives 5.22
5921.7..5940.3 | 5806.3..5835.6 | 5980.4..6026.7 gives 1.44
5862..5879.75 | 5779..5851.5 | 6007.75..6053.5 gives 2.10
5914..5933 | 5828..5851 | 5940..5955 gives 1.20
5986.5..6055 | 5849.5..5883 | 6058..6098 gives 0.45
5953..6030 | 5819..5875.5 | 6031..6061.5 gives 4.56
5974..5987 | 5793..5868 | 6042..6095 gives 1.34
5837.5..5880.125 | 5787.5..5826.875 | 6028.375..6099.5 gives 3.84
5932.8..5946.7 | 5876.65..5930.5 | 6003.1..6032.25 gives -2.37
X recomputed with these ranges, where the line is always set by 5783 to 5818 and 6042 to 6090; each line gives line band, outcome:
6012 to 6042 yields 1.6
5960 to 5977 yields 1.7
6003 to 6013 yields 0.5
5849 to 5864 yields 1.4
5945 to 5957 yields 1.3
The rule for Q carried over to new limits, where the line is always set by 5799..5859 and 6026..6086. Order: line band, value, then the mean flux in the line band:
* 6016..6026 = 0.7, 8.54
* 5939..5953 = 1.1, 8.38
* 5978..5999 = 1.2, 8.64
